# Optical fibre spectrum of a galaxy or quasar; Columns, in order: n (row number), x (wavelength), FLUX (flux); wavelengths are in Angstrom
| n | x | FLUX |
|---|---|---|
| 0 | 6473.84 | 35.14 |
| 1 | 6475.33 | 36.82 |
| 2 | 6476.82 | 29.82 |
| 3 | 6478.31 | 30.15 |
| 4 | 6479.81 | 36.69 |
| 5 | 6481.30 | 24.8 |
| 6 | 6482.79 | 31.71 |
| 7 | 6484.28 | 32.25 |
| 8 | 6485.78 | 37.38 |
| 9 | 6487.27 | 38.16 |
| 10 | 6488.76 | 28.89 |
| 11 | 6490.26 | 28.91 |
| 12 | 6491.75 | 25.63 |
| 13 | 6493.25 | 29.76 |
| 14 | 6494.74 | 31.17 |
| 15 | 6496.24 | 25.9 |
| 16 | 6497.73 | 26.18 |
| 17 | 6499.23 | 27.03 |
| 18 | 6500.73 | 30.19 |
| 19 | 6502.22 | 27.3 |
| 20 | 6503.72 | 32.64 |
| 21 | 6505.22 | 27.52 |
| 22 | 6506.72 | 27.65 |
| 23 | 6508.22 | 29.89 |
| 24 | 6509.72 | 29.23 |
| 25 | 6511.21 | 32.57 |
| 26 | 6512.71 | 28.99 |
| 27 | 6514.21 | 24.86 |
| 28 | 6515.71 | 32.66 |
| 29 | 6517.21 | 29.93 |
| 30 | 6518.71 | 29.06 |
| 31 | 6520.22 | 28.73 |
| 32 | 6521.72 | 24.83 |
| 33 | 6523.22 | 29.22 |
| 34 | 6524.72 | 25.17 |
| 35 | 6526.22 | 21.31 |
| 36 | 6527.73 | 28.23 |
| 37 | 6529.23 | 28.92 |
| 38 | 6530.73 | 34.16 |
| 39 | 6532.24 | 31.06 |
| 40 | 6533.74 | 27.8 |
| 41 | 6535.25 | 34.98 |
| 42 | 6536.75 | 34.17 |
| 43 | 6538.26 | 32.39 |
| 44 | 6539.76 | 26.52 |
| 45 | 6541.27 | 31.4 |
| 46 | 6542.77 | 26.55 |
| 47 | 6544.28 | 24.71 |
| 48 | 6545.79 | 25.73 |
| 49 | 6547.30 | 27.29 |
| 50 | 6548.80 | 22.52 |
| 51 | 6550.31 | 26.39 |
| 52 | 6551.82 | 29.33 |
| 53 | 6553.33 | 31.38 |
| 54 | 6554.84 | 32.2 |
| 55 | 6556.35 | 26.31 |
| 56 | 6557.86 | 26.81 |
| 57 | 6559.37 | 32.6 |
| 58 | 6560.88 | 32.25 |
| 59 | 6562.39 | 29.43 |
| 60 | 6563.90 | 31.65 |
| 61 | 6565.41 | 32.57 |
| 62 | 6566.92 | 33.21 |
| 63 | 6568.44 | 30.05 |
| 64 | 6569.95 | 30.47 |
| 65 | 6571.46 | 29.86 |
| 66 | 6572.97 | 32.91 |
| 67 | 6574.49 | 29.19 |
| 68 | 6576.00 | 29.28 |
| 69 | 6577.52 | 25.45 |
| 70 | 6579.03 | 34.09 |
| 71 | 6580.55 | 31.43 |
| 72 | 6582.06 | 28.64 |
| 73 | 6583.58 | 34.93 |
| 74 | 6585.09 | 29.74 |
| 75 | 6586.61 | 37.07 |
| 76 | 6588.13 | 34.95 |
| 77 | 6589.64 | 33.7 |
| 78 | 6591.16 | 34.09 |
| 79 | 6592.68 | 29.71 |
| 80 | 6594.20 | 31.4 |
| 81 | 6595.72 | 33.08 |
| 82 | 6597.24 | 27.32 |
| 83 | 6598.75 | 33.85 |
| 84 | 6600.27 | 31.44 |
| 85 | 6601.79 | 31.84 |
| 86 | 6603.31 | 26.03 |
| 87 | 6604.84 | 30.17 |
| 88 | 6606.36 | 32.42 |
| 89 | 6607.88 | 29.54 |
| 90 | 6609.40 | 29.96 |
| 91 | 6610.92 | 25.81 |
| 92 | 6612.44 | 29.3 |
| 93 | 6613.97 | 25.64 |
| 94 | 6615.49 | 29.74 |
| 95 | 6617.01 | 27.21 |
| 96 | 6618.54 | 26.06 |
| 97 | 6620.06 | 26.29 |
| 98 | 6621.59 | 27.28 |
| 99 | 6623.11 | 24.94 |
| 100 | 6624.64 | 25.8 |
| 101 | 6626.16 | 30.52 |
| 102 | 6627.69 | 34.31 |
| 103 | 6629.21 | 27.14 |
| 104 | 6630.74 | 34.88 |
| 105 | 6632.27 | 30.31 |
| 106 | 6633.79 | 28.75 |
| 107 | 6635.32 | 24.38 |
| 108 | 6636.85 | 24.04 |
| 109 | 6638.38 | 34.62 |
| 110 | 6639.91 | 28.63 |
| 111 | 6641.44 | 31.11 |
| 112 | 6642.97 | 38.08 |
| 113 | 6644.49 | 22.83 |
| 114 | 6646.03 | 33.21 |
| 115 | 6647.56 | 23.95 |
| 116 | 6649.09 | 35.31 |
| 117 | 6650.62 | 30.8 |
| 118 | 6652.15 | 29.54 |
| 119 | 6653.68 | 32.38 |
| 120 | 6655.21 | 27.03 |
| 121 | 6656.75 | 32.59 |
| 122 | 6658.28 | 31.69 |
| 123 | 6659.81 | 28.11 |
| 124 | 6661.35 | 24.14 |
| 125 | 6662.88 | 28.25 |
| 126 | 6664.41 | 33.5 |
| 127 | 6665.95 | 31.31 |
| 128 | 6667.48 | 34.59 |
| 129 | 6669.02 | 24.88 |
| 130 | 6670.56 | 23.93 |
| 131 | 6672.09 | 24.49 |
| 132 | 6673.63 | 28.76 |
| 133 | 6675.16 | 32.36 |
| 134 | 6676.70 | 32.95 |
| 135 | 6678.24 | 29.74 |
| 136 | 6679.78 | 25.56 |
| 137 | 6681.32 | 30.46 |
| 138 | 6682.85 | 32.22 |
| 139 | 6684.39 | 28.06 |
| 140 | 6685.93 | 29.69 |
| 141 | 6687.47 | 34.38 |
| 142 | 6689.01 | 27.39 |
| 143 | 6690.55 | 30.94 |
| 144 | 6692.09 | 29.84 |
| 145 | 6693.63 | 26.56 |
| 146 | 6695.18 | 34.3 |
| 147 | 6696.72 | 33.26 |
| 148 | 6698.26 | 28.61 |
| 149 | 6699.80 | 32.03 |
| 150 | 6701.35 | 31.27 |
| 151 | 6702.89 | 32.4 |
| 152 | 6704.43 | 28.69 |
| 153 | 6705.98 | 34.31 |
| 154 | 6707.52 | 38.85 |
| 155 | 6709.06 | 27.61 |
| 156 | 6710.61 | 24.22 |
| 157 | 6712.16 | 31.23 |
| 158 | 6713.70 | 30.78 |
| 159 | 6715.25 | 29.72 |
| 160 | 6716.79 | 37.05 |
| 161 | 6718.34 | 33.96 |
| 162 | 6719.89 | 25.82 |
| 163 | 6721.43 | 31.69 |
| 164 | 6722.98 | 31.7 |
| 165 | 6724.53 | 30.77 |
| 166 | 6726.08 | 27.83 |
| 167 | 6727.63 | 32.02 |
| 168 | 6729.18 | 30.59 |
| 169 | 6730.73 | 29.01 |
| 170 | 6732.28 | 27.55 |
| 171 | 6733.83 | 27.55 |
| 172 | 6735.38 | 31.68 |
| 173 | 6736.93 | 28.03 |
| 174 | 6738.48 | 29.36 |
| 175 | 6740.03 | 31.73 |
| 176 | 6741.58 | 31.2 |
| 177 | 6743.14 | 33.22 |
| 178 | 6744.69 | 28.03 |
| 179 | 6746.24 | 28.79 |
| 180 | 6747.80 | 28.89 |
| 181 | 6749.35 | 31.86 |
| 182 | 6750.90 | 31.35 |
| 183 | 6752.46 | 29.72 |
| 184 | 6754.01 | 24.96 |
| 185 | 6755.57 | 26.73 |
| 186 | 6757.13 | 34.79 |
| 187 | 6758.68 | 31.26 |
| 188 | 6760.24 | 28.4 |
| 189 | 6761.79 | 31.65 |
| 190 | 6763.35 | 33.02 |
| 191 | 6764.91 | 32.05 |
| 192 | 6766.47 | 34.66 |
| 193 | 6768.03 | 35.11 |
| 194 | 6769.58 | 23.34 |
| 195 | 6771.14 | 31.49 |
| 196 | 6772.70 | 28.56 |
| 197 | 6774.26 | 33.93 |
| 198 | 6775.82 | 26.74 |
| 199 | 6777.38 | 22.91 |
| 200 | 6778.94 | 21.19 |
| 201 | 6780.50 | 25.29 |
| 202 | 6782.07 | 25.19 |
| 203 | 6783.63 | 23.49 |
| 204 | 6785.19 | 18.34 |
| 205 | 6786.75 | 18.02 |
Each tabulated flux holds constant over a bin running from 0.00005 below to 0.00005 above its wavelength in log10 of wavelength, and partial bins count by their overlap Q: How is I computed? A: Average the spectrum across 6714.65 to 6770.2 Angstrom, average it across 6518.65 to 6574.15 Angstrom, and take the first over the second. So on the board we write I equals 1.0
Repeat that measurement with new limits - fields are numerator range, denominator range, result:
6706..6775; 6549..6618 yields 1.00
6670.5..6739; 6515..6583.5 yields 1.03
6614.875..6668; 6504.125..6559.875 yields 1.03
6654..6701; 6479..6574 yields 1.01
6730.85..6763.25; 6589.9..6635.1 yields 1.01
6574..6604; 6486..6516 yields 1.07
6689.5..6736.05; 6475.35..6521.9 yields 1.03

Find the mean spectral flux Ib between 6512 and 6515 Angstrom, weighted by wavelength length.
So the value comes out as 27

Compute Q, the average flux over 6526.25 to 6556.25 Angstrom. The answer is 29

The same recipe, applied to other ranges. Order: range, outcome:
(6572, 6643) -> 30.1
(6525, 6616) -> 30.1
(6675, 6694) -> 30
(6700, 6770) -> 30.6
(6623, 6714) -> 30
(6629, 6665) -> 29.8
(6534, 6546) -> 29.6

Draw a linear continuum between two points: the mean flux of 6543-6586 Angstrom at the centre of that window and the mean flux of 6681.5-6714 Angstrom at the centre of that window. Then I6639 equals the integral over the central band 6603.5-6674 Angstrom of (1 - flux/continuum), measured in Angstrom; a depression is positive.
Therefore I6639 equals 2.83 Angstrom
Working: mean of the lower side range 29.6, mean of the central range 29.1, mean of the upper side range 30.8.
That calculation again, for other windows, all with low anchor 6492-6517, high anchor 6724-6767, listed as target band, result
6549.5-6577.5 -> -0.9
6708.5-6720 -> -0.1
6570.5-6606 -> -2.4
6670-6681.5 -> 0.5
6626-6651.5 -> -0.4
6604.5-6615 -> 0.2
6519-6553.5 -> 0.9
